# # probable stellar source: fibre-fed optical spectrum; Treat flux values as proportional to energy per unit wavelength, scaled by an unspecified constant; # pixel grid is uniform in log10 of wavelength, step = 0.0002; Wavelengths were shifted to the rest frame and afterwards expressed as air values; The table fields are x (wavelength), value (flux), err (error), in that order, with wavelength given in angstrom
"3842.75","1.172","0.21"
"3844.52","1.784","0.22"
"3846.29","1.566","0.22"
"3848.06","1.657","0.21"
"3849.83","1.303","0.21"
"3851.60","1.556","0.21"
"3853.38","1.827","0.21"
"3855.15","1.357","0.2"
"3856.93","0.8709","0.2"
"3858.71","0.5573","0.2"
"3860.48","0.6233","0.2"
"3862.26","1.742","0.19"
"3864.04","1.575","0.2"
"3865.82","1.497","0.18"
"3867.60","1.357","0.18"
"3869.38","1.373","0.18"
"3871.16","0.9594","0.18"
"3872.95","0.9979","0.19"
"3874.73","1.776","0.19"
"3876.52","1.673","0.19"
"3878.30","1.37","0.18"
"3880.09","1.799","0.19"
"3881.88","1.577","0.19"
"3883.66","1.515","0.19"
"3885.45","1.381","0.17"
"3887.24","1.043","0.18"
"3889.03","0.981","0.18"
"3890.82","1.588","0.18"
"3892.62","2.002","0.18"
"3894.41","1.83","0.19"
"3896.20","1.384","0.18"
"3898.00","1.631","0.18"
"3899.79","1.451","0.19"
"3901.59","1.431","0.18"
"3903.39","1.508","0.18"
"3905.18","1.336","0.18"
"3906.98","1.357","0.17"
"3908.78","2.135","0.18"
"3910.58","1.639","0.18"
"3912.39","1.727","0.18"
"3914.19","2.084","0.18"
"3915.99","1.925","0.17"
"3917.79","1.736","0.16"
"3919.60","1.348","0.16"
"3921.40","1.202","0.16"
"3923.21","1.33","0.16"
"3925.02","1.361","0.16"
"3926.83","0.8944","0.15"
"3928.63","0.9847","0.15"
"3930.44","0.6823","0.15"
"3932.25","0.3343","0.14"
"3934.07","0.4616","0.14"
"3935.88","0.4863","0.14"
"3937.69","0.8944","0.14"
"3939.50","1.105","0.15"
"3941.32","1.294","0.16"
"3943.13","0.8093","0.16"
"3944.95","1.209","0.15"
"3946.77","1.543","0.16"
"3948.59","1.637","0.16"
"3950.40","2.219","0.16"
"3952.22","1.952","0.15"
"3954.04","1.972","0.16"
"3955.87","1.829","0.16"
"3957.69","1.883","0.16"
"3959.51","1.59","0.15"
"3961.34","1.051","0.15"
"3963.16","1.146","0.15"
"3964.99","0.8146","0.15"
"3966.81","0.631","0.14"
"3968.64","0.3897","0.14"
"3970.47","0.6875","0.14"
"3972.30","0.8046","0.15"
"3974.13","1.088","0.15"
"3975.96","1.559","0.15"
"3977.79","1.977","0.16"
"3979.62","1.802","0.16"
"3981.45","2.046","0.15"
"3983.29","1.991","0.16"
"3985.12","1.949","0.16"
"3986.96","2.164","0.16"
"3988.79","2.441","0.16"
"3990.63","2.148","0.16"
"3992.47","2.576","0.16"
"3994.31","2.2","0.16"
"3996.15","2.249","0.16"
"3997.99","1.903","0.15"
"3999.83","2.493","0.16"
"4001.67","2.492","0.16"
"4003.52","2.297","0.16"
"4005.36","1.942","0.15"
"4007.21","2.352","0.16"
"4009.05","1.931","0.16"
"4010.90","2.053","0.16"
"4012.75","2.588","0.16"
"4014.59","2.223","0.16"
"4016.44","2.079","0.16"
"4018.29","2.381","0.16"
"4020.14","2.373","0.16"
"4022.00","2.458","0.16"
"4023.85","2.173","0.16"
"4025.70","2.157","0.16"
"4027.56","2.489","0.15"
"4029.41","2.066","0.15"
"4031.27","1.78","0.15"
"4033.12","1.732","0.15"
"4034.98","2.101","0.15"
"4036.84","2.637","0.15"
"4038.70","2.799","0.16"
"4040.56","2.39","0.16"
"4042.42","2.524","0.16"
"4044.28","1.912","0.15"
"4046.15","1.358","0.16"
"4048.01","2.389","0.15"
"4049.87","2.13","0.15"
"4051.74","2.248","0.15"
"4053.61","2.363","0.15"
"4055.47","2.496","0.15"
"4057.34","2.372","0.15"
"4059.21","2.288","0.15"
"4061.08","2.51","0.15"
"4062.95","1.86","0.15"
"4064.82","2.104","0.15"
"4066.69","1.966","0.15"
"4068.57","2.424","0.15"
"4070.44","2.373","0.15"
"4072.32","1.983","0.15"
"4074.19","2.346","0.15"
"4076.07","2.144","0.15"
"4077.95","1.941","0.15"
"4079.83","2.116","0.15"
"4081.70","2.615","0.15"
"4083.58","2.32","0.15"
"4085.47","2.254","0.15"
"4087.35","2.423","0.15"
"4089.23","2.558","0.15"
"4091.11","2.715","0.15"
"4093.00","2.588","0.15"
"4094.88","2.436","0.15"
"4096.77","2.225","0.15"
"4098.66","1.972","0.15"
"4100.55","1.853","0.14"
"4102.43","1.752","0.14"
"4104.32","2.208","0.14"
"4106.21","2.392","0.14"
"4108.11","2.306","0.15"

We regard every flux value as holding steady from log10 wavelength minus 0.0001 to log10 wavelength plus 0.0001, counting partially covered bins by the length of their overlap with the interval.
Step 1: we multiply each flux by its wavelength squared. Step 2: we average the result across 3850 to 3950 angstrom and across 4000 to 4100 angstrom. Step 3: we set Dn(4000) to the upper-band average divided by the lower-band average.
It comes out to 1.81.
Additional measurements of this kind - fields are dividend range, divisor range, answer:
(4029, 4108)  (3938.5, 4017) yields 1.33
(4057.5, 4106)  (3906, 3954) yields 1.82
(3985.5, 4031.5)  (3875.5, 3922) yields 1.51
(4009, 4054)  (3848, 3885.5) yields 1.75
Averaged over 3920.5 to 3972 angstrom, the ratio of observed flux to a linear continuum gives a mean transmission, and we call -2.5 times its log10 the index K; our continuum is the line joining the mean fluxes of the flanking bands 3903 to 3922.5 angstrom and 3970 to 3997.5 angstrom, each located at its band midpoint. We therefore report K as 0.45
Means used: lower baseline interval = 1.64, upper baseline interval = 1.87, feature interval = 1.15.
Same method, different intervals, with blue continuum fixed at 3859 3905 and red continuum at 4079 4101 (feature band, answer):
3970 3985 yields 0.20 mag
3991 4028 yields -0.14 mag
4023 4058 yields -0.04 mag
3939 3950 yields 0.28 mag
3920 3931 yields 0.42 mag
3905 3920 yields -0.11 mag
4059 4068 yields 0.04 mag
